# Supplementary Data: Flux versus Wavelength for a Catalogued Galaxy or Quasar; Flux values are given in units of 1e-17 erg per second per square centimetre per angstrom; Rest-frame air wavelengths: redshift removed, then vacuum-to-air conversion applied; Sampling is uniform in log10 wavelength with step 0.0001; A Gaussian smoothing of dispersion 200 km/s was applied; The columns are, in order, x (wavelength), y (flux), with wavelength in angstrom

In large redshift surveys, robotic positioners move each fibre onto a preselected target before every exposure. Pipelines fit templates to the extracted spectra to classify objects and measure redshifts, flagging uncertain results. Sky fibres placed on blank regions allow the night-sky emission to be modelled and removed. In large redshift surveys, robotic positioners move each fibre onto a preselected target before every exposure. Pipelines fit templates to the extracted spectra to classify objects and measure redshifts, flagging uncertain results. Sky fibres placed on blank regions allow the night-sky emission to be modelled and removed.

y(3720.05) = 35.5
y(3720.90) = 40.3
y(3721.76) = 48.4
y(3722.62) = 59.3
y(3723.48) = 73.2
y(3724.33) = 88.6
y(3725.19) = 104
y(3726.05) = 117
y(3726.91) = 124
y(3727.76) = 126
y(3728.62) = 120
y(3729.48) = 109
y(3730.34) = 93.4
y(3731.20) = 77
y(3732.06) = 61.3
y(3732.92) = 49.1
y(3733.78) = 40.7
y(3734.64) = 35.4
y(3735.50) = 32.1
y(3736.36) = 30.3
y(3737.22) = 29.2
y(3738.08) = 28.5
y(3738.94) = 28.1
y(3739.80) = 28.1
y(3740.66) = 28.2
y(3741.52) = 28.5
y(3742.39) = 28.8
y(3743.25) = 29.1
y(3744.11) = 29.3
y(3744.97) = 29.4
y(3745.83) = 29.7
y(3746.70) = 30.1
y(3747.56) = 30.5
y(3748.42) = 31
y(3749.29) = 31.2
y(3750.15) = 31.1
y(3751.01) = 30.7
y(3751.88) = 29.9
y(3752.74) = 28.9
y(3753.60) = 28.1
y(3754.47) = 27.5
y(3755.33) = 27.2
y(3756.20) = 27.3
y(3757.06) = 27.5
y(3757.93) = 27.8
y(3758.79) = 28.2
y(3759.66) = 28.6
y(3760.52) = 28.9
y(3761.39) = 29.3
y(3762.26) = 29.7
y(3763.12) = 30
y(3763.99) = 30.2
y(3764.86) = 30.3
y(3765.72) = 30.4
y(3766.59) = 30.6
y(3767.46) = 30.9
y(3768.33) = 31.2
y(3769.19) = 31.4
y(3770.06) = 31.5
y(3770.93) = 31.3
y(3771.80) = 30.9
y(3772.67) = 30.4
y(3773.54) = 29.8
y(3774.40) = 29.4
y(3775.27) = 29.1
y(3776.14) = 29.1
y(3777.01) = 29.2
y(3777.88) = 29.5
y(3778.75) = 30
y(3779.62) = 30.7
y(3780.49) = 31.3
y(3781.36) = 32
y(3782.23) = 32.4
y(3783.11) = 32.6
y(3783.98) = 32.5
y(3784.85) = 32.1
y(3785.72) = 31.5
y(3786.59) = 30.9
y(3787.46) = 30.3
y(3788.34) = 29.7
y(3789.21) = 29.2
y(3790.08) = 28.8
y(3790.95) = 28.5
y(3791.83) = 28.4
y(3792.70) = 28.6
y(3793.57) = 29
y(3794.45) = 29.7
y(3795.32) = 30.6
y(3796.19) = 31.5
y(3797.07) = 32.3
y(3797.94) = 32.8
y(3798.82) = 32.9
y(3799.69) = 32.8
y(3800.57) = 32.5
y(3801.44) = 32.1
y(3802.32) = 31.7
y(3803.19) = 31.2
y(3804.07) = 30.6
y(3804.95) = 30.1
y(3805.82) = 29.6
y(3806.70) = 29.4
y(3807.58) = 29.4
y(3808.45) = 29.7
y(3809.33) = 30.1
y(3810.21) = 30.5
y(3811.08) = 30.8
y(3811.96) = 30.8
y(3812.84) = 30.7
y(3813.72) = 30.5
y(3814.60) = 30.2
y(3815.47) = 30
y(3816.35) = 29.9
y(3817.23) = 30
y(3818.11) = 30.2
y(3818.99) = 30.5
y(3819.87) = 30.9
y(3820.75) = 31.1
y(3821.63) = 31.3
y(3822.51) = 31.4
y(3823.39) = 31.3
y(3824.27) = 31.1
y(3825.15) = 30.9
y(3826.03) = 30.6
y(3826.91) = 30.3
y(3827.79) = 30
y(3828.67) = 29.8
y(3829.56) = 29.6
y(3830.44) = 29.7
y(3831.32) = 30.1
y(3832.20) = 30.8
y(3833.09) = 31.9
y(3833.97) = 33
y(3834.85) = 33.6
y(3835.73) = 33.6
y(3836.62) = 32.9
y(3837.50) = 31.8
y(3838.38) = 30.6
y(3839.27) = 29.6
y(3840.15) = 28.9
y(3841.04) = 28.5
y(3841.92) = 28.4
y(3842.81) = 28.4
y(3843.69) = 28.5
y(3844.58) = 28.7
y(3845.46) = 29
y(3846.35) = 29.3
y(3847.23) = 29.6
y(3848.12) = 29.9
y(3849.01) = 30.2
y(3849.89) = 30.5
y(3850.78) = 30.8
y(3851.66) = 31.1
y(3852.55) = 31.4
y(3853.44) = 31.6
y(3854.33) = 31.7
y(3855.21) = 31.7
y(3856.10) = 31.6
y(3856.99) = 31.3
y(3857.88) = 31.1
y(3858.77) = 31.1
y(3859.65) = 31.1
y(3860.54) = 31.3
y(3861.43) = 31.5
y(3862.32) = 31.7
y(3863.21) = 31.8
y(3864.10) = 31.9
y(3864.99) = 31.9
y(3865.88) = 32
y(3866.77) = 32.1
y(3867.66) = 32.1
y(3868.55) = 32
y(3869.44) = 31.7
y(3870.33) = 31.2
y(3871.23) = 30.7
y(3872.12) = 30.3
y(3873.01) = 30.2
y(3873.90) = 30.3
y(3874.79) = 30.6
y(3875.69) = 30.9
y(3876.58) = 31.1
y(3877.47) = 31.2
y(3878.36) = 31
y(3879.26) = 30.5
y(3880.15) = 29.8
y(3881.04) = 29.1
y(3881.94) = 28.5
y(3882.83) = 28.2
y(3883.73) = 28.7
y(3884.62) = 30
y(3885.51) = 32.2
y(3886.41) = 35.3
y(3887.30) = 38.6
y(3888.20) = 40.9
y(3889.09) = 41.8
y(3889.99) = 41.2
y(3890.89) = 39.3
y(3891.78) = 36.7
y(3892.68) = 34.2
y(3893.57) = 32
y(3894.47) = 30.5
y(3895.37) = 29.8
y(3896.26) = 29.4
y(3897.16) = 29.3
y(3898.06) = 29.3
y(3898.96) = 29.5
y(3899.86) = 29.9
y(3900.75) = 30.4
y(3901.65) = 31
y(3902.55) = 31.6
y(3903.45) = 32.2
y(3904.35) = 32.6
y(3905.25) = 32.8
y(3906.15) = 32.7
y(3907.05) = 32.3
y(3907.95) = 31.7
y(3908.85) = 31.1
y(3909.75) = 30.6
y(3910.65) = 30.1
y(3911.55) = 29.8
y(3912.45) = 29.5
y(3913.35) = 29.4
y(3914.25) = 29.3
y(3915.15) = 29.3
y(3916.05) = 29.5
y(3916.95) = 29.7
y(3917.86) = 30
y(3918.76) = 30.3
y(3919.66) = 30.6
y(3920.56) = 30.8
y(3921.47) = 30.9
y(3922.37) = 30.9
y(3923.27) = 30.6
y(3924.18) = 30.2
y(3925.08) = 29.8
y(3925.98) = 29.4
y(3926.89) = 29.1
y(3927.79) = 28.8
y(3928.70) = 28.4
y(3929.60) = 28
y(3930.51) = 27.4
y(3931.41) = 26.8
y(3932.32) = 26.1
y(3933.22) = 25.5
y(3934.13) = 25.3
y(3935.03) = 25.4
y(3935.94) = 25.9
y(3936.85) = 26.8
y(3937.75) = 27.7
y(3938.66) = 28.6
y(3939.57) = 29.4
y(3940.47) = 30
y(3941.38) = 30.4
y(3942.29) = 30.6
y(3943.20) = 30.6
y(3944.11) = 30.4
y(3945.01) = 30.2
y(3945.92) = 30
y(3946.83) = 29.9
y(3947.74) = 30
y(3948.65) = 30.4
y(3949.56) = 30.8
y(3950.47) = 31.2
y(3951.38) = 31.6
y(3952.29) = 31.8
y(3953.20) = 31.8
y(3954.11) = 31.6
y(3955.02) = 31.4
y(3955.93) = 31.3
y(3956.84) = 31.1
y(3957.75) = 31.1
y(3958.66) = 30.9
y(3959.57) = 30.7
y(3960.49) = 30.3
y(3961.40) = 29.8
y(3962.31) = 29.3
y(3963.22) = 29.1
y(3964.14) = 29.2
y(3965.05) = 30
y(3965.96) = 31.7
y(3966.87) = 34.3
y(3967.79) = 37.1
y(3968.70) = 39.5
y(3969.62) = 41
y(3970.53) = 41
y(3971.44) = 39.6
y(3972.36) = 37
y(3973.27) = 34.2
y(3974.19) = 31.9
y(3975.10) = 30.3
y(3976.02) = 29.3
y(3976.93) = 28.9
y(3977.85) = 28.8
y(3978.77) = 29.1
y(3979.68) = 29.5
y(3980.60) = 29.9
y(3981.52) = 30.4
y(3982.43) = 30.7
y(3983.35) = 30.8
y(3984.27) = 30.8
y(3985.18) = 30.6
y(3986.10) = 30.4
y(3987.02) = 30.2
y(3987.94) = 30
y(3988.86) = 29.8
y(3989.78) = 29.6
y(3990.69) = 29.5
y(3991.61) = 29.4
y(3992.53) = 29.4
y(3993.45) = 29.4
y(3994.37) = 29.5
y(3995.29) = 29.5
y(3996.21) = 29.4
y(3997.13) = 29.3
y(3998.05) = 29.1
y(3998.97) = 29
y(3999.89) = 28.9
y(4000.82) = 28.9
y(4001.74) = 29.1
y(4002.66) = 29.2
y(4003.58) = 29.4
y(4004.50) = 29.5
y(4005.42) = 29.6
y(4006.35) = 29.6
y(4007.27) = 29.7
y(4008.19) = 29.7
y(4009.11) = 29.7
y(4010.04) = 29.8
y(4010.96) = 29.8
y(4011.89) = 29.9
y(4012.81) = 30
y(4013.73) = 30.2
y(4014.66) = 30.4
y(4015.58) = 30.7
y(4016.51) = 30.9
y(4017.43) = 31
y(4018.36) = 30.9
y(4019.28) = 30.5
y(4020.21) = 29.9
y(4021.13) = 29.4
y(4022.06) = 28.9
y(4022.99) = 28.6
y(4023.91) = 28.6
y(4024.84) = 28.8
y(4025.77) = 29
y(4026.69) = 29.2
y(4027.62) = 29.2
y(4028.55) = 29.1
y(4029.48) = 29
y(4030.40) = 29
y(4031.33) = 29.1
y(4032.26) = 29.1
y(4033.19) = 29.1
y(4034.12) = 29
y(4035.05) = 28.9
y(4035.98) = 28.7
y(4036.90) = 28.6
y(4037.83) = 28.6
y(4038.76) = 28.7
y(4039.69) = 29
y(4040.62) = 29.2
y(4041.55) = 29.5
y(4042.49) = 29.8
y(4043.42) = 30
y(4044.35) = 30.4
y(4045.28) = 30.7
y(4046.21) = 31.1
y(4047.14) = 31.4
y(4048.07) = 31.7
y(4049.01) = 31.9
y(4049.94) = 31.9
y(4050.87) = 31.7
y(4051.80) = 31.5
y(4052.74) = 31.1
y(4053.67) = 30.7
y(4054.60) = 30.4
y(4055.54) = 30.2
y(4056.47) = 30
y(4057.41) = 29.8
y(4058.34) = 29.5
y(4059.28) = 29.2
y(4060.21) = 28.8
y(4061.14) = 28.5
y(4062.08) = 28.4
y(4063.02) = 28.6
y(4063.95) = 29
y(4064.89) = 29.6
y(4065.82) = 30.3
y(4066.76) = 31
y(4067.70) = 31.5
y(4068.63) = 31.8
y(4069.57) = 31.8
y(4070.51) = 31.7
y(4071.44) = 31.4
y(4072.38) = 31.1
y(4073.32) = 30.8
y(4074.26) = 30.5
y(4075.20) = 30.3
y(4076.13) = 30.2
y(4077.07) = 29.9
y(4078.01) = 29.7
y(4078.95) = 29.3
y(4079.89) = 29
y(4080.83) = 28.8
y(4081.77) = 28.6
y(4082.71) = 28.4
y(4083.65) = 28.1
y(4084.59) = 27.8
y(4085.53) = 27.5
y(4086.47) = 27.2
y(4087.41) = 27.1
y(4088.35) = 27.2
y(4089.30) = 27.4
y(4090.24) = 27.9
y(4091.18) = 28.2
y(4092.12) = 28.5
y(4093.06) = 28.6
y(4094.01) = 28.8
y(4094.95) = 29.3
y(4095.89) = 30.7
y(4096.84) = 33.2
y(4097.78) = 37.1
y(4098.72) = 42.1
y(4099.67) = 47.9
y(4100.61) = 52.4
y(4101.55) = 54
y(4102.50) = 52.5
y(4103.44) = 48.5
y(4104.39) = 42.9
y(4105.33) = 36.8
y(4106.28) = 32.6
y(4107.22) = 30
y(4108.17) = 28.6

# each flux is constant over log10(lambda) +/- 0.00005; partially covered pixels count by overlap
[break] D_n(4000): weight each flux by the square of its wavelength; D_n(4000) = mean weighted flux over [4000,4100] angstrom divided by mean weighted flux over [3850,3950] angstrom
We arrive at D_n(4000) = 1.05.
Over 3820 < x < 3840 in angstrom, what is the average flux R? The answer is 31.1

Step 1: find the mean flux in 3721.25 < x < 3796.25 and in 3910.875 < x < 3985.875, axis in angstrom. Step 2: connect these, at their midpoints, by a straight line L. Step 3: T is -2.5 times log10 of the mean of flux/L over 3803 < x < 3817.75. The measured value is 0.224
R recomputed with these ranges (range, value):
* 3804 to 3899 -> 31.2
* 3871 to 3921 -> 31.6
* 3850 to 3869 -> 31.5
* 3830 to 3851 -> 30.3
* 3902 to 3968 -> 30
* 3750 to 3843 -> 30.4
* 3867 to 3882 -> 30.7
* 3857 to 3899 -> 32.1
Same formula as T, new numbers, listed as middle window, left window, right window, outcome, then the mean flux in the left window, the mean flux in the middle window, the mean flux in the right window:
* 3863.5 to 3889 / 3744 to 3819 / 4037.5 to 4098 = -0.06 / 30.2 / 31.7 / 29.8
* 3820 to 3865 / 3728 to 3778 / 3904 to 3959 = 0.07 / 35.9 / 30.8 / 29.8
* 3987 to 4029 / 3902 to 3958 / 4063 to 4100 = 0.02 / 29.9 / 29.6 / 30.4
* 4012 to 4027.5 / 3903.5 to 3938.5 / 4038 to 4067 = 0.00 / 29.4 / 29.8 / 30.1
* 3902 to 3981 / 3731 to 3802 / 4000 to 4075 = -0.01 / 31.3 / 30.6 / 29.9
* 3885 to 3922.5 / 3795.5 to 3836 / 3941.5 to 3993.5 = -0.03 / 30.9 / 32.1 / 31.4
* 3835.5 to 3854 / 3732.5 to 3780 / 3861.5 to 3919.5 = 0.04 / 30.2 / 30.1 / 31.6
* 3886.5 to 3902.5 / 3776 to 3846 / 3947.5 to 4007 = -0.10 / 30.6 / 33.7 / 31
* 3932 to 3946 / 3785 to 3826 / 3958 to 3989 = 0.12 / 30.6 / 28.3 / 32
